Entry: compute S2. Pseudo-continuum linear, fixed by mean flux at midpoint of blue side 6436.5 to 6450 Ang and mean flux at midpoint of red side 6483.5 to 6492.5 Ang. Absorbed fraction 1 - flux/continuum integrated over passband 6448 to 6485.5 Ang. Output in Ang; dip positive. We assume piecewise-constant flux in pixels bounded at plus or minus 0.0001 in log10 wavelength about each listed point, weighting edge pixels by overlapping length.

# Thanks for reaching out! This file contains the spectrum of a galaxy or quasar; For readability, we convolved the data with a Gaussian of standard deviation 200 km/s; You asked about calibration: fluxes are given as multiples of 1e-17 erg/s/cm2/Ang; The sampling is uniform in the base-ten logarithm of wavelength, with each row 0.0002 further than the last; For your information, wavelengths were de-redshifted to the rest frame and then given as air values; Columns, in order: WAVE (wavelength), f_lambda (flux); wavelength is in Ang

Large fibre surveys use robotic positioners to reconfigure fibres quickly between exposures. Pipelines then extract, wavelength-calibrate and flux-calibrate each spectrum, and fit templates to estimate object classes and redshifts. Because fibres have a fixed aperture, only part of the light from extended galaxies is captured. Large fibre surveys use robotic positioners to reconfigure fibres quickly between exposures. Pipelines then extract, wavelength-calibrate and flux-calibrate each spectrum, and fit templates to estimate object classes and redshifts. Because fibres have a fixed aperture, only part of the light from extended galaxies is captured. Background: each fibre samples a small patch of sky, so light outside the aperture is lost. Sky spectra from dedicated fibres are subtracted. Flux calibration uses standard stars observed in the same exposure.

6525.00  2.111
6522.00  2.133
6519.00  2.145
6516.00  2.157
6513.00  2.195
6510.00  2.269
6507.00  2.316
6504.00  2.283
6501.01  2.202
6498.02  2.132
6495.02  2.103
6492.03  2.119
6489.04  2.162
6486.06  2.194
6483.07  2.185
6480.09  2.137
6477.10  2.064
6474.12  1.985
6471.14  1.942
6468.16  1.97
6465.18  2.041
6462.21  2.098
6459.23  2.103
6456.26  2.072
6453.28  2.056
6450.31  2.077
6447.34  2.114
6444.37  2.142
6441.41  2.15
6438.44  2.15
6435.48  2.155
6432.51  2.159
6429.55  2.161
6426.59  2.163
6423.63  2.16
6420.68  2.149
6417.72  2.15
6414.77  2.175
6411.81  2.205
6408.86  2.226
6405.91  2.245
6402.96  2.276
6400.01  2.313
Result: 1.5 Ang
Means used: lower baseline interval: 2.13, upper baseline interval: 2.17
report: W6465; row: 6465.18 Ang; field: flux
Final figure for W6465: 2.041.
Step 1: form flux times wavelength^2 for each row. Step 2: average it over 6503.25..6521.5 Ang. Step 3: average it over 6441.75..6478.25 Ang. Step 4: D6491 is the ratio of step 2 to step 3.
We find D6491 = 1.1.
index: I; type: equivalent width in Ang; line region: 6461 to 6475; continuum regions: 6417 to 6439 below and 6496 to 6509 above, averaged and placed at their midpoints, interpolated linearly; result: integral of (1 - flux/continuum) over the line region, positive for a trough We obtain 1.20 Ang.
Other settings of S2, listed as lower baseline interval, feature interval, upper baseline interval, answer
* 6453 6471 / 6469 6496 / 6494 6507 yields 0.41 Ang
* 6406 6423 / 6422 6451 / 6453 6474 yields -0.37 Ang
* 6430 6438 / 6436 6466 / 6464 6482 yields -0.05 Ang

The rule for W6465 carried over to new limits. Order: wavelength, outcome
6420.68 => 2.149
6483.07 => 2.185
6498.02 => 2.132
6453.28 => 2.056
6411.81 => 2.205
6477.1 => 2.064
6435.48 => 2.155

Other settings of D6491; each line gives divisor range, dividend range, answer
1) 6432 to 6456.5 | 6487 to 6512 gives 1.05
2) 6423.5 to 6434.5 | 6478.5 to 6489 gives 1.02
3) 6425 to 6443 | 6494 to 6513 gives 1.05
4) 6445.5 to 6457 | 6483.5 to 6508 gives 1.07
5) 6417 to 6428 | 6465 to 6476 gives 0.93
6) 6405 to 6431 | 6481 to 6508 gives 1.03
